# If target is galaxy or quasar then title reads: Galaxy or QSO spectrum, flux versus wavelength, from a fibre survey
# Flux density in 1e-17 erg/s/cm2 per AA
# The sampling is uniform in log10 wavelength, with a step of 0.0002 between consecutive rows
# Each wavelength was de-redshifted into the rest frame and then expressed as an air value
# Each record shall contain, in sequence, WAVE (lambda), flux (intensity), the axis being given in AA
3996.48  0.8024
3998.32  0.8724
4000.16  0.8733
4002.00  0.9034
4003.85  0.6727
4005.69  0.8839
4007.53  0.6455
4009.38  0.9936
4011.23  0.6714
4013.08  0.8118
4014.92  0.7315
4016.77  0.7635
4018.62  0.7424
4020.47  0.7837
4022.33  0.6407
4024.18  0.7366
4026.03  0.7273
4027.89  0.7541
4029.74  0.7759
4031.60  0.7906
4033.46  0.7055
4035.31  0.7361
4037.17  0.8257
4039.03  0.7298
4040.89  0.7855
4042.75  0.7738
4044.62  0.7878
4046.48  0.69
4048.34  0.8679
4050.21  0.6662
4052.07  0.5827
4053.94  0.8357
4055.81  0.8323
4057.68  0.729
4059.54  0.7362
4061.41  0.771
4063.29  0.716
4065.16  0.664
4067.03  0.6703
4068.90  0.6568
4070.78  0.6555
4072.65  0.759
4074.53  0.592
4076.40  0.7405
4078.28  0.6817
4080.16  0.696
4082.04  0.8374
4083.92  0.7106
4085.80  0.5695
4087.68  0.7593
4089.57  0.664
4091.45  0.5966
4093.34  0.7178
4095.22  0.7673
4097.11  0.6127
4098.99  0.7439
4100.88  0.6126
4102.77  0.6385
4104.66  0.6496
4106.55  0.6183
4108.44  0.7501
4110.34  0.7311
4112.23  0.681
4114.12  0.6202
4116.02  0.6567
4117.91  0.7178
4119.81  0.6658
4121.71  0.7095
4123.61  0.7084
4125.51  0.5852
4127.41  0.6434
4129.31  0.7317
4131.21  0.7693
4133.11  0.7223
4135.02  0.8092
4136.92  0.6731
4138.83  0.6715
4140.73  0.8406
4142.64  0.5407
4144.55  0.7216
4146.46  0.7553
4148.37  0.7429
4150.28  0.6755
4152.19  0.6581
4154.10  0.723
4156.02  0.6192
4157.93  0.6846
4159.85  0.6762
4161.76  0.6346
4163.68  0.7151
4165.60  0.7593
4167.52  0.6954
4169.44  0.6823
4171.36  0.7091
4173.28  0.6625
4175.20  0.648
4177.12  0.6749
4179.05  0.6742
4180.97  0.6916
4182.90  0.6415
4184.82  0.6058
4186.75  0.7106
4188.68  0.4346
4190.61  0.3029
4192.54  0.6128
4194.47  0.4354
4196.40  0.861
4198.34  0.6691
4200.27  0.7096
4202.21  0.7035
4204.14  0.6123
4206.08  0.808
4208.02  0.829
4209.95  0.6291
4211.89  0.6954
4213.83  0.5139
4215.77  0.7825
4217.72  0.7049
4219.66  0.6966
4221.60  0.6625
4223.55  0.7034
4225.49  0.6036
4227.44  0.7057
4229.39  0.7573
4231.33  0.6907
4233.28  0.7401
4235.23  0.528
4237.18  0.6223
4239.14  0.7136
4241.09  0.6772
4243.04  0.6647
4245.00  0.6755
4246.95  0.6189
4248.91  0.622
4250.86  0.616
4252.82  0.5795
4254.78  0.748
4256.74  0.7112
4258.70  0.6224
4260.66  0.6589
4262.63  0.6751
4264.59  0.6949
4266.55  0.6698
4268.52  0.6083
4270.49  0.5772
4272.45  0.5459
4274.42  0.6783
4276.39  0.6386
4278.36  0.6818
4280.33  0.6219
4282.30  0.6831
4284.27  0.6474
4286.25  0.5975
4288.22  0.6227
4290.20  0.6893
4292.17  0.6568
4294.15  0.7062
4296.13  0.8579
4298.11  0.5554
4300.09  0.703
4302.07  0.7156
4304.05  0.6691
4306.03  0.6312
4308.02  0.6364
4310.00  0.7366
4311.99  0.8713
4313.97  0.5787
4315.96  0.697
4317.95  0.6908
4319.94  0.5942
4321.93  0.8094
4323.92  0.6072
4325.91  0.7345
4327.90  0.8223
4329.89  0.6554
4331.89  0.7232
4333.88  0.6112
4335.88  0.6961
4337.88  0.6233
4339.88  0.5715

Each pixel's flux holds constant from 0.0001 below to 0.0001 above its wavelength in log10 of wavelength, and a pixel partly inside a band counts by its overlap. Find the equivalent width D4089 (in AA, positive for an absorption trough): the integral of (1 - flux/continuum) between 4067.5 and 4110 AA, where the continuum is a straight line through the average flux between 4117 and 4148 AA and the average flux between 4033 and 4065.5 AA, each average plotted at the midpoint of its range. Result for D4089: 2.57 AA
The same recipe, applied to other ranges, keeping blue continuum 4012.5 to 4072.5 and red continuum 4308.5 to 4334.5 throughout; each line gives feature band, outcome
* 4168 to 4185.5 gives 1.3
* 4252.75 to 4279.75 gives 2.2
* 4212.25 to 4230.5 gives 0.9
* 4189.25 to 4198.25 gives 2.0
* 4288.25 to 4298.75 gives 0.2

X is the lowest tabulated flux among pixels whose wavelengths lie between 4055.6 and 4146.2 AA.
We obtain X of 0.5407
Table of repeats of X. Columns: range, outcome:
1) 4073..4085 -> 0.592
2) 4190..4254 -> 0.3029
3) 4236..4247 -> 0.6189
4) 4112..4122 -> 0.6202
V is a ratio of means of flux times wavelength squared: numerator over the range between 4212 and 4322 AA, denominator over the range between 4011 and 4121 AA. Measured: 1.03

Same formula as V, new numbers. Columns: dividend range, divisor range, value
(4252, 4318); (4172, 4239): 1.05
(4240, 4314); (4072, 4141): 1.04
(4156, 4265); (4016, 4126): 1.00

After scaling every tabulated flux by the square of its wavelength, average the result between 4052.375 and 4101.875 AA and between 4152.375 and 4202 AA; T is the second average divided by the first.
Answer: 0.97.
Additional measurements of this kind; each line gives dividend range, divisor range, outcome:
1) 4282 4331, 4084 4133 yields 1.11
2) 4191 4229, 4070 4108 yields 1.05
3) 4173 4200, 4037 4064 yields 0.88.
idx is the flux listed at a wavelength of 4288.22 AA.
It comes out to 0.6227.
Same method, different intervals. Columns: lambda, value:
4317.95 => 0.6908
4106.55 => 0.6183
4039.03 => 0.7298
